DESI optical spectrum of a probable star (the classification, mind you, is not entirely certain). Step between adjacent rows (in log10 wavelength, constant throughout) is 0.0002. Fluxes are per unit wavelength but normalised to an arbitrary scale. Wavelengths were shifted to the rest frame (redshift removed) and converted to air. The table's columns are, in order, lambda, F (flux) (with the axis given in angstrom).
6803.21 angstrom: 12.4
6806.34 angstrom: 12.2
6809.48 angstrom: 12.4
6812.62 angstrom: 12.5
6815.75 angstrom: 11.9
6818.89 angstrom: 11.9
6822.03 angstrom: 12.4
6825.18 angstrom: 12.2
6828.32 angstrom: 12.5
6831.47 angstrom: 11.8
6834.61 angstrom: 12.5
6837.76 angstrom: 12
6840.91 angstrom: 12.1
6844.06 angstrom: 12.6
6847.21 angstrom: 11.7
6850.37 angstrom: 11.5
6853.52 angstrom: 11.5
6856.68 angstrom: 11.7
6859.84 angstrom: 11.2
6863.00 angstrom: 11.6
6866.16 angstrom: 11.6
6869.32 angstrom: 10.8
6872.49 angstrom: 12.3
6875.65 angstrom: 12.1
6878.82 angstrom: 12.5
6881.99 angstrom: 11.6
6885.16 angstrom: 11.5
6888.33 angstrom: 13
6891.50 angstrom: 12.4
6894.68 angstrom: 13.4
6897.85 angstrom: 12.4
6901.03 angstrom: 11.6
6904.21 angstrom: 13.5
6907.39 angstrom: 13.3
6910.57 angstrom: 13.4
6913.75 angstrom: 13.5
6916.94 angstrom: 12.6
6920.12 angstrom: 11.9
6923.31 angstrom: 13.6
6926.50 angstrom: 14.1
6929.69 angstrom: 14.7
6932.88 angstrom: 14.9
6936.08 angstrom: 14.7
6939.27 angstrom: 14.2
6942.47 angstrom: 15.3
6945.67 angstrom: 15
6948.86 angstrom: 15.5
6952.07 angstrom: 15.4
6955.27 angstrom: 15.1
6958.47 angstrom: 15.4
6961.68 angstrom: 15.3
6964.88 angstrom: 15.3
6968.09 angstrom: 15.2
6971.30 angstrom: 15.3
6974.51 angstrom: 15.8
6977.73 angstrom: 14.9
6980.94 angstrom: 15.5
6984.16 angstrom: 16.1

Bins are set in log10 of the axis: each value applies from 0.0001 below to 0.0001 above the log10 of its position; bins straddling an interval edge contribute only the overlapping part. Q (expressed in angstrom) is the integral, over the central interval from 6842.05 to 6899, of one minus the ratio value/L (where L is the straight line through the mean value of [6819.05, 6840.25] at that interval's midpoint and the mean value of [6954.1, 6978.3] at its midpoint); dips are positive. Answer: 5.1 angstrom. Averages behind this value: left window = 12.2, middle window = 12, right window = 15.3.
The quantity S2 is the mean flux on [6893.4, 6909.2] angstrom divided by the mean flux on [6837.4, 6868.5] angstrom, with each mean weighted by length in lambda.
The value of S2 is 1.10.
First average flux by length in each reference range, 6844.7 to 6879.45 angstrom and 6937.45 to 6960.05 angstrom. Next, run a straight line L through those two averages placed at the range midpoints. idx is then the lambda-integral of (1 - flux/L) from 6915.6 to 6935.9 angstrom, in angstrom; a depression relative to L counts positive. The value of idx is 0.7 angstrom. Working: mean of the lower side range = 11.7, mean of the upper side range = 15.1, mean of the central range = 13.7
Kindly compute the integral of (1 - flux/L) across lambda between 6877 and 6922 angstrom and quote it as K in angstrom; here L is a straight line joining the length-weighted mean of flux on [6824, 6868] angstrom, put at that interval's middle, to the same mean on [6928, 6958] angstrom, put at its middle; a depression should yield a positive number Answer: 3.2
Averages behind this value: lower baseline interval 11.9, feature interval 12.6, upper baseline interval 15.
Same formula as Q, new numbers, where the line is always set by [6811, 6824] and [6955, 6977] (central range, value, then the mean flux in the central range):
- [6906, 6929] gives 1.68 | 13.3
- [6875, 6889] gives 1.51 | 12.1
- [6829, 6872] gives 3.67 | 11.8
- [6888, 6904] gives 1.43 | 12.6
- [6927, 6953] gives -0.23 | 14.9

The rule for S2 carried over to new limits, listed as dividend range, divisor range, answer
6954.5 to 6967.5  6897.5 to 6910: 1.20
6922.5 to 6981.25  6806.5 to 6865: 1.25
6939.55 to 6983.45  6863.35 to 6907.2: 1.25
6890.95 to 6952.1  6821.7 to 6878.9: 1.16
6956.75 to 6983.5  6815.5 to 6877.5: 1.29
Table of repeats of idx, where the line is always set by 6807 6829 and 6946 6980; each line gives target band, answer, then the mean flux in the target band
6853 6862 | 1.10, 11.5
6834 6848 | 0.60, 12.2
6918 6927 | 0.87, 13.1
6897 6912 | 1.30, 12.9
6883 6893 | 1.07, 12.3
